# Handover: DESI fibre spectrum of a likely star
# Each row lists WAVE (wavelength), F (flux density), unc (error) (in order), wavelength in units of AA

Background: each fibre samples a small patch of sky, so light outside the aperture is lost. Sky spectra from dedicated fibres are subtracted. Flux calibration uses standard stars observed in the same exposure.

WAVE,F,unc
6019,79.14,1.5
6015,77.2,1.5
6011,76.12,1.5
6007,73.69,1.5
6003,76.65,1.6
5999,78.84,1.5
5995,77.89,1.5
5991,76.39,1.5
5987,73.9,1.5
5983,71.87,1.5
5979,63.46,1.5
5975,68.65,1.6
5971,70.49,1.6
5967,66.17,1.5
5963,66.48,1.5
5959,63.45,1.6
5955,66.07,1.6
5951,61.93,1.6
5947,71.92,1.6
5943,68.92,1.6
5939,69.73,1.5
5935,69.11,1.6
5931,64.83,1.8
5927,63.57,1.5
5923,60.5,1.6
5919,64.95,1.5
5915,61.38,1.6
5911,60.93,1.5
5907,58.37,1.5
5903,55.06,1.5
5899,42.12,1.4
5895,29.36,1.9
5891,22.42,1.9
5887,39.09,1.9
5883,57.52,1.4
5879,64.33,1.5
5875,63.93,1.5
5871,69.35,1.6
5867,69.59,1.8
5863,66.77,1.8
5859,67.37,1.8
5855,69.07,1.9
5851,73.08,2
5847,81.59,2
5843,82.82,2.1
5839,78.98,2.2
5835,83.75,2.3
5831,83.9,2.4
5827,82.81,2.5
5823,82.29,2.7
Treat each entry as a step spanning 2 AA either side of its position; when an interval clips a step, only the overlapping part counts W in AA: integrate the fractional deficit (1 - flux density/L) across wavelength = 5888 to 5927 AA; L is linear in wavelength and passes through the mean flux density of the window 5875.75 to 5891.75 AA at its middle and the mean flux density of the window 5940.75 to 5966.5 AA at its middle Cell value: 3.3 AA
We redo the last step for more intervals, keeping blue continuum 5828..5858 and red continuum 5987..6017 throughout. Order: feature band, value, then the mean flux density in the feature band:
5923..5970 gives 6.6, 66.4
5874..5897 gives 9.7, 45.3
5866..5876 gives 1.3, 67.8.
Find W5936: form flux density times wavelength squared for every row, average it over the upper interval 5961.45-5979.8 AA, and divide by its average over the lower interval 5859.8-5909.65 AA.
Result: 1.29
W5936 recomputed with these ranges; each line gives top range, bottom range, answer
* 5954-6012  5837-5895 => 1.17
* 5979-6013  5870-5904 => 1.61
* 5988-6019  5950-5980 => 1.18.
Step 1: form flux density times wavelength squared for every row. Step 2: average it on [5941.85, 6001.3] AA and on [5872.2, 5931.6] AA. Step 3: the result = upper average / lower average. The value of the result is 1.33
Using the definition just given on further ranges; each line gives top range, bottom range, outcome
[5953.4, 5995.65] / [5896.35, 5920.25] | 1.26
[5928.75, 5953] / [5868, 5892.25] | 1.27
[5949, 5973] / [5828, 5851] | 0.84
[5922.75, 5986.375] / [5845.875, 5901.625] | 1.19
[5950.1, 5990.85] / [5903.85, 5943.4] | 1.08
